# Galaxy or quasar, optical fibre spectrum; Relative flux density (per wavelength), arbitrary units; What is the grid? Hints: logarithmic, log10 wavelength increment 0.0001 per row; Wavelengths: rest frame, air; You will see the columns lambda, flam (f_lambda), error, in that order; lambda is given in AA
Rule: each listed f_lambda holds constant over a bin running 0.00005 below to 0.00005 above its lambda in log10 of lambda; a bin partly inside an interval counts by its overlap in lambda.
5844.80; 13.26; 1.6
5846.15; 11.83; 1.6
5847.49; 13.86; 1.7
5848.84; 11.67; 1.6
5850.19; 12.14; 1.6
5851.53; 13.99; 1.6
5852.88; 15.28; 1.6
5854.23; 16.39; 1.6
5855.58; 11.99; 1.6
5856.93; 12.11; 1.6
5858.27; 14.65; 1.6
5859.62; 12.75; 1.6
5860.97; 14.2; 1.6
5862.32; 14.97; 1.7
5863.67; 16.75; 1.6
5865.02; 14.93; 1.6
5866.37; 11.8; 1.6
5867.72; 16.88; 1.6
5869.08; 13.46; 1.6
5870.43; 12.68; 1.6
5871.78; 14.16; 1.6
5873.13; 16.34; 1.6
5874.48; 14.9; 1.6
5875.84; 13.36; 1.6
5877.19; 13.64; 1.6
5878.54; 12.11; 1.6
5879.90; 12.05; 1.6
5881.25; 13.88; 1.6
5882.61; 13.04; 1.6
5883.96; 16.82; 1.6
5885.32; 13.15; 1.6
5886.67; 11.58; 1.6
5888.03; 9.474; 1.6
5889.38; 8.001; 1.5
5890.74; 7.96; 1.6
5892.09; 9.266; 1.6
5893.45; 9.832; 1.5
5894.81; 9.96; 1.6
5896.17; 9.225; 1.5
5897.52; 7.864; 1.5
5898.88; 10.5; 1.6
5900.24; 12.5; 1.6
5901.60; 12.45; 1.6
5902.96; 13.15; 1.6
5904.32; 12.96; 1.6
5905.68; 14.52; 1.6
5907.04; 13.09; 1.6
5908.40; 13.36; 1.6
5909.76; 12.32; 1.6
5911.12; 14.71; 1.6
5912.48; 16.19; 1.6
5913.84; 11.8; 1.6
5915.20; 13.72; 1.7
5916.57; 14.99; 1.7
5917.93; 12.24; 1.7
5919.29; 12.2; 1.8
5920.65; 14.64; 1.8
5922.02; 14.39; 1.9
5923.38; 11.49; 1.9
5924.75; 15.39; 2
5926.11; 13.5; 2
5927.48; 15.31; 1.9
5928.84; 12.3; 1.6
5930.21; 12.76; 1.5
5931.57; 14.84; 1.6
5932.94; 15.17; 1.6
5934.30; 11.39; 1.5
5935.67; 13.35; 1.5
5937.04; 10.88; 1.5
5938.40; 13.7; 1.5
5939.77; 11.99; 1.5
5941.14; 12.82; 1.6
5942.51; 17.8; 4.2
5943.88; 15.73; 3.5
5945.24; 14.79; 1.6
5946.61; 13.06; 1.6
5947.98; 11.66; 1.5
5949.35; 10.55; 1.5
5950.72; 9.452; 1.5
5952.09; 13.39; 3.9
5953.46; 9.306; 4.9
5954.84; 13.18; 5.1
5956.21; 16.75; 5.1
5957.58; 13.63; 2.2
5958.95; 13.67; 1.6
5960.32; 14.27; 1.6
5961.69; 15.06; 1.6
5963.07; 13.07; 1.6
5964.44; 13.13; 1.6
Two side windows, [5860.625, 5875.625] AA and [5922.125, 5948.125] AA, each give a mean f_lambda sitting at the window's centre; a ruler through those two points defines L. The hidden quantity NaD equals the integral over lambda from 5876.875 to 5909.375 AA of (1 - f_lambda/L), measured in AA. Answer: 5.88 AA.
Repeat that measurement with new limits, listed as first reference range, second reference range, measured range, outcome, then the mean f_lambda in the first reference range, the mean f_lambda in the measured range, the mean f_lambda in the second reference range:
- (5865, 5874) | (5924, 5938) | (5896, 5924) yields 1.85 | 14.3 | 12.8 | 13.5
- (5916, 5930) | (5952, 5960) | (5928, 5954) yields 1.05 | 13.6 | 12.9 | 13.4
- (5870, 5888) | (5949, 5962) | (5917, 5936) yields -0.53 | 13.5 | 13.5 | 12.9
